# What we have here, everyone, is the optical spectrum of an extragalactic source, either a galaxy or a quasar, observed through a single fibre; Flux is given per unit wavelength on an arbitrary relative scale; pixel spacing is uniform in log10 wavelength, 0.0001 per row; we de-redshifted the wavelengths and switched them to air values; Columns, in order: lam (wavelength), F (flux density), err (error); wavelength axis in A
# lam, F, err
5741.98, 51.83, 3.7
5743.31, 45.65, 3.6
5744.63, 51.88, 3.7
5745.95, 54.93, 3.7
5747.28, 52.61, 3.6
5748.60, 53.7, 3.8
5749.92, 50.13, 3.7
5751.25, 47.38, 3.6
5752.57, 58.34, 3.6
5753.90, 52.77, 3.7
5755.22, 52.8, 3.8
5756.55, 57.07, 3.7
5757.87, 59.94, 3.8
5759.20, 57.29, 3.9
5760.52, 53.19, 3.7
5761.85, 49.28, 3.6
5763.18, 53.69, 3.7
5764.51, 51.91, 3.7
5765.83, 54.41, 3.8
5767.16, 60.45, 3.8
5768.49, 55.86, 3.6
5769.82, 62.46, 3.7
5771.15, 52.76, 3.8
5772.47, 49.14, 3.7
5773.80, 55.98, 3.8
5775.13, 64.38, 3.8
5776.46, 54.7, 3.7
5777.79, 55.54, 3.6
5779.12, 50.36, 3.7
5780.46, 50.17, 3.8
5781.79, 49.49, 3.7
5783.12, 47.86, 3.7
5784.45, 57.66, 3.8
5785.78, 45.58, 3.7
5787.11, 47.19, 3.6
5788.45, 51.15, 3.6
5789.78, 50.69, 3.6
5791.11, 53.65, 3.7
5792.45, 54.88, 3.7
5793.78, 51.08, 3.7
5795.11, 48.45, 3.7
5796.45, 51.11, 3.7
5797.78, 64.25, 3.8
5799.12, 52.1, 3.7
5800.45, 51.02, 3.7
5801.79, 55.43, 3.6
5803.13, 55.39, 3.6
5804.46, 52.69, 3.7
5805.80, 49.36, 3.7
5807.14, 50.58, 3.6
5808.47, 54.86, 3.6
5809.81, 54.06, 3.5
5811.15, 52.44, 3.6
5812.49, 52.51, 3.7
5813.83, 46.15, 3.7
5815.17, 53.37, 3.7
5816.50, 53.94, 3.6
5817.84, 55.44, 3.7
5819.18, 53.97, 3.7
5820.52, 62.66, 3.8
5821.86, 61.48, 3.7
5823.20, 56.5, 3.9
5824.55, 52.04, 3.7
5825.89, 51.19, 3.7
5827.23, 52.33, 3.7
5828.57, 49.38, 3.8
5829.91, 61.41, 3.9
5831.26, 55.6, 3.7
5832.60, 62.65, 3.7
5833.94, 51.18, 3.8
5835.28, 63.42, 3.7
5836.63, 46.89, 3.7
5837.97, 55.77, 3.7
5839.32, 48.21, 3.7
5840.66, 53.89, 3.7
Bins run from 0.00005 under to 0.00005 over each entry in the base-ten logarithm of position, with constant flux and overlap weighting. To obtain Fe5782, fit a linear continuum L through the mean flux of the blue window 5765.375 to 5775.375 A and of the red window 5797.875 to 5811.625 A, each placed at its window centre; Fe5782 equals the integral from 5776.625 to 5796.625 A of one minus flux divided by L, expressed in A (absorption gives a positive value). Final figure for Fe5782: 1.4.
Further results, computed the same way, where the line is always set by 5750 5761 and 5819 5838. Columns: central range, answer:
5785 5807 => 1.3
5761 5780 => 0.0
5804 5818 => 0.8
